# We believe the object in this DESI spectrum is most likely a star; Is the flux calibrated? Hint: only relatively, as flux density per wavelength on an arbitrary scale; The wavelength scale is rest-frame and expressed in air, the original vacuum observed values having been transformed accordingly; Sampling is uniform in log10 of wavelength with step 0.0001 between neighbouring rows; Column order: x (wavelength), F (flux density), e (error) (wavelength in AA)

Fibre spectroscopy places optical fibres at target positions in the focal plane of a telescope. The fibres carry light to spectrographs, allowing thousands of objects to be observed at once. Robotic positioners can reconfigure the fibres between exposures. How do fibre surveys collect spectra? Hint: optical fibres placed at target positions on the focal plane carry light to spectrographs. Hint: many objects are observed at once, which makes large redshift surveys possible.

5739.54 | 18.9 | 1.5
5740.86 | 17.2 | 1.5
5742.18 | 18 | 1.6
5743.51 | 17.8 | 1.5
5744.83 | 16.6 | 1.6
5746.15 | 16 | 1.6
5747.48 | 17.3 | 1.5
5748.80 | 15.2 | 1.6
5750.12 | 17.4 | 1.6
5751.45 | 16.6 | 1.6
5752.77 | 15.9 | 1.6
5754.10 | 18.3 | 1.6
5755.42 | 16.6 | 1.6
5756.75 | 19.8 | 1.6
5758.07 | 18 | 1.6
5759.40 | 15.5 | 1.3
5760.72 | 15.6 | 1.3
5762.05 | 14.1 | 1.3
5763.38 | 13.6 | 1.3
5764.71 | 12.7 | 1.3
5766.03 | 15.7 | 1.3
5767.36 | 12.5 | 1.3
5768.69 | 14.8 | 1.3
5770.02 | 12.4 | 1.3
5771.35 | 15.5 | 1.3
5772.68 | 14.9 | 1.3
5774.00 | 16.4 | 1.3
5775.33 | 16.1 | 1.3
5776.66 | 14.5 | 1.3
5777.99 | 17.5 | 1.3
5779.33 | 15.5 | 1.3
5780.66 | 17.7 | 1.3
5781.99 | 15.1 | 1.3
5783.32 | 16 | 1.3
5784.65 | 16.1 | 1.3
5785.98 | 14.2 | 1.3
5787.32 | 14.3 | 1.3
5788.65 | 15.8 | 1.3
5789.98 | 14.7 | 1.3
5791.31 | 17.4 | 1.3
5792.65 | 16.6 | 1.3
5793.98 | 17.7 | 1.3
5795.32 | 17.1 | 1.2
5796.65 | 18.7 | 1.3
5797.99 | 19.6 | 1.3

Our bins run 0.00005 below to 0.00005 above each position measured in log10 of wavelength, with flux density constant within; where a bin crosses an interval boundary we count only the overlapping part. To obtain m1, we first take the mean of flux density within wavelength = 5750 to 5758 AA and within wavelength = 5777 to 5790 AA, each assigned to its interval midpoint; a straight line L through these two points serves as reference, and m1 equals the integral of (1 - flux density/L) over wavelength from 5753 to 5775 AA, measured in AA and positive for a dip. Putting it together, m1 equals 1.9 AA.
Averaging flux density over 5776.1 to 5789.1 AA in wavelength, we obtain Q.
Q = 15.7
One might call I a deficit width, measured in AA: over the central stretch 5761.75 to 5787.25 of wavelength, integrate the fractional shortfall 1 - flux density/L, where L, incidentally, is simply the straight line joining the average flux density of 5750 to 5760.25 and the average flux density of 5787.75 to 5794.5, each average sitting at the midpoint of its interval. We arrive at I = 2.6 AA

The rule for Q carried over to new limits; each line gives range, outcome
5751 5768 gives 15.8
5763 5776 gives 14.5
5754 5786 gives 15.5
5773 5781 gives 16.2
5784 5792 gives 15.4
